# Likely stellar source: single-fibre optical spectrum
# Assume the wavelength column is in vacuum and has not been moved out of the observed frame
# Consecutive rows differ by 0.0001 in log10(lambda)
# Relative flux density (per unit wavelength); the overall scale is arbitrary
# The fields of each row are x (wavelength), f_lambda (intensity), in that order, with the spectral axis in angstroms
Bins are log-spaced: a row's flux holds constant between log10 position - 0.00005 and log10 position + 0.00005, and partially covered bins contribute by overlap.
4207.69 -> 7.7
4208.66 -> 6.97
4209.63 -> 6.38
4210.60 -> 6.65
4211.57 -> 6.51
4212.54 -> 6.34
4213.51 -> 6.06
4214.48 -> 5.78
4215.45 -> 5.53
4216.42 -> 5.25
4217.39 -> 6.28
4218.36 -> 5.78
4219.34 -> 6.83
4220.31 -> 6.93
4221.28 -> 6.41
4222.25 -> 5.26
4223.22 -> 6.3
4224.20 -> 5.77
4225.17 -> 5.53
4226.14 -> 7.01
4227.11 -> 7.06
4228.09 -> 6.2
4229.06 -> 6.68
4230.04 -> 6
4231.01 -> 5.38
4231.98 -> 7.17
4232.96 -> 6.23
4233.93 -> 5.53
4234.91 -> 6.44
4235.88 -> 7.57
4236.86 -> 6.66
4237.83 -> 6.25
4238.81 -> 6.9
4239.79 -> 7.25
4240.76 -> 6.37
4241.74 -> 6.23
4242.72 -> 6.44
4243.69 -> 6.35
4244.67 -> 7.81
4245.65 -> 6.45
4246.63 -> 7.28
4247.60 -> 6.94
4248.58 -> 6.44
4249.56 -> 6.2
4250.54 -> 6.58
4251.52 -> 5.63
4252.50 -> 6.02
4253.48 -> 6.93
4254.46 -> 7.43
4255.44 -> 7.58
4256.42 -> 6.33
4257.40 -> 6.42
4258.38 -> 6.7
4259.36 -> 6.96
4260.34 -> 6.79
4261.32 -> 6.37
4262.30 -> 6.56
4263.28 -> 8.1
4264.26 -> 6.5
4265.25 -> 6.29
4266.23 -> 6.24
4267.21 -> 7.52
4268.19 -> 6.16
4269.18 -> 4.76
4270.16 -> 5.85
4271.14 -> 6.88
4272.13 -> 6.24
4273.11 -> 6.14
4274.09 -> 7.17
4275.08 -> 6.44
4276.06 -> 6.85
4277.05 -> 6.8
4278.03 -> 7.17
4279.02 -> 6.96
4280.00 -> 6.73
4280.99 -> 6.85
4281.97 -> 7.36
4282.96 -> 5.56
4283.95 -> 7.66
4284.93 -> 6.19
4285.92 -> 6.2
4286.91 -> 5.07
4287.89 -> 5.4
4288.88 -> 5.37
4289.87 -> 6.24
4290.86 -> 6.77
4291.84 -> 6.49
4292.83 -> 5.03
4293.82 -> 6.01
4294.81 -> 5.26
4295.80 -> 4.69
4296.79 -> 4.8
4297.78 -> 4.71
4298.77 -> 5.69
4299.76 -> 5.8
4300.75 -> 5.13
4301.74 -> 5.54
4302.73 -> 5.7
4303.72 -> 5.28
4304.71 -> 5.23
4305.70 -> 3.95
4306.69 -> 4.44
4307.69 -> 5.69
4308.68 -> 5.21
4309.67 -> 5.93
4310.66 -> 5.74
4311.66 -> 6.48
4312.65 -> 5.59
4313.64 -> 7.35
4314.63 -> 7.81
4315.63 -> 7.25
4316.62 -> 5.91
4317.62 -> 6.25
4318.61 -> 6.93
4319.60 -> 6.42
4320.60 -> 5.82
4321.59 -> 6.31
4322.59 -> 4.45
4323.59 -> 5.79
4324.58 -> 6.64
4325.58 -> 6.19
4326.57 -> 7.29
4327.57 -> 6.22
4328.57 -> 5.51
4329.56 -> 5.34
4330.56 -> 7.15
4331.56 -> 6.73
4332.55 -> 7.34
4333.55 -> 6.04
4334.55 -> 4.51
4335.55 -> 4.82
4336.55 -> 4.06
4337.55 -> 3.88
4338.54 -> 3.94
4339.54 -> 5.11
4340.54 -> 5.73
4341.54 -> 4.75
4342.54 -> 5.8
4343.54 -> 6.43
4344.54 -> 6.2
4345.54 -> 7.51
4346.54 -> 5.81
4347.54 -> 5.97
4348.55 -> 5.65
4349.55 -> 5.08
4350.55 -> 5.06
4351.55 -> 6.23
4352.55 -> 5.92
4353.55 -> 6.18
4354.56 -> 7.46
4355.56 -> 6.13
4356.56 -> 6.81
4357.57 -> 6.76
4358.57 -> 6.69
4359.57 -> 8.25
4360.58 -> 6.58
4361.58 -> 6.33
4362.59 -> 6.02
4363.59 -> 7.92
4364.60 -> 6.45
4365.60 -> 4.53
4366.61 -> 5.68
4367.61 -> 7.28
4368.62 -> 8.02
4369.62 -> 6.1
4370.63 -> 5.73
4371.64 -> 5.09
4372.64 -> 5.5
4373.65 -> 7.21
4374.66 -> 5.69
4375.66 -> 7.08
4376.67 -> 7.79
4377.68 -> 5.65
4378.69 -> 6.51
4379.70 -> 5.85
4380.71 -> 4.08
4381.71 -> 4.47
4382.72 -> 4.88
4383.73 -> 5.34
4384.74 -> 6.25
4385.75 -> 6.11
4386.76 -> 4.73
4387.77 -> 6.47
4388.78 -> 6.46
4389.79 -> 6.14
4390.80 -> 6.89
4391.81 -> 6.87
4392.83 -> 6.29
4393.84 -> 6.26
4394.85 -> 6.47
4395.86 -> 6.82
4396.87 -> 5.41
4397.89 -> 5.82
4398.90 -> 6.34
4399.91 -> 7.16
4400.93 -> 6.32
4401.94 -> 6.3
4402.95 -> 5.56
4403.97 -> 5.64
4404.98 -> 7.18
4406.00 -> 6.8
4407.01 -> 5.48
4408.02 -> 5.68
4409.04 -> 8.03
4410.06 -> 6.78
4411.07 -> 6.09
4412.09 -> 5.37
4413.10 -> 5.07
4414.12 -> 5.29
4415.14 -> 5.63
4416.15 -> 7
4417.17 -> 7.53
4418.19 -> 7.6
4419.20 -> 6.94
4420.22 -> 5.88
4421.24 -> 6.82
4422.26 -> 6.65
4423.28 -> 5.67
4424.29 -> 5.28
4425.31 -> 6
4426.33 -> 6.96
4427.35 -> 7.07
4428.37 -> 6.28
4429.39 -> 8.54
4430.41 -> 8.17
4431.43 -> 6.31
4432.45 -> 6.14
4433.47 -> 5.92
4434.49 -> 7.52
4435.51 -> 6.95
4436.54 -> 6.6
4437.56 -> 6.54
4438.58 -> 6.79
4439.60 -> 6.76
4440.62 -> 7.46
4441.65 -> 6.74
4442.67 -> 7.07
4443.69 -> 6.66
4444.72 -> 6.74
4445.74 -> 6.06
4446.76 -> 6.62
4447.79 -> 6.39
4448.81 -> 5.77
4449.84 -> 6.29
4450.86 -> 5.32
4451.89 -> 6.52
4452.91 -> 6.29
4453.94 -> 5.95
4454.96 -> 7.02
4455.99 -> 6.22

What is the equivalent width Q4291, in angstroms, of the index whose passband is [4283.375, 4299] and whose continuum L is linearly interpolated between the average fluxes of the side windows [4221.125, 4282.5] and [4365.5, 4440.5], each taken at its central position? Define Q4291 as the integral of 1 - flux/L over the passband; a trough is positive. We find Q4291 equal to 1.87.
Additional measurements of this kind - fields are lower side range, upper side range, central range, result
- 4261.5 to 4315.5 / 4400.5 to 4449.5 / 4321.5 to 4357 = 2.3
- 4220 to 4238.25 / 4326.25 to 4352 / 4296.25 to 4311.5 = 1.6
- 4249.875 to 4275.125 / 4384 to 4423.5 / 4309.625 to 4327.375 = 0.3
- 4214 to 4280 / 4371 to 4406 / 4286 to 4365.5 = 4.7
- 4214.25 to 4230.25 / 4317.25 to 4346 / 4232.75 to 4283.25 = -4.8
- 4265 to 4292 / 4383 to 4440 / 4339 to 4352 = 1.3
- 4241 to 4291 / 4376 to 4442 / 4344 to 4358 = 0.5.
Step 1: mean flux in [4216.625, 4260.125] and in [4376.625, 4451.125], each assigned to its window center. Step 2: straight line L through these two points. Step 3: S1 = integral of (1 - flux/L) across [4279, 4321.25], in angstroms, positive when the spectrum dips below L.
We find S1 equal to 3.5 angstroms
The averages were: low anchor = 6.51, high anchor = 6.34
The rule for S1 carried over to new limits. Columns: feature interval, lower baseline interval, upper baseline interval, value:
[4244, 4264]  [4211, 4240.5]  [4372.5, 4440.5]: -1.5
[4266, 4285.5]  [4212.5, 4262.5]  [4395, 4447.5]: -0.4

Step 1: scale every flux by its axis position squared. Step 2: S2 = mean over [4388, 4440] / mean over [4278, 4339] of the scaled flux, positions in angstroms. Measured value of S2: 1.2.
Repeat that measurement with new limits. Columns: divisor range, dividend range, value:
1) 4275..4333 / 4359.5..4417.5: 1.07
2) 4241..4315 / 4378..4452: 1.08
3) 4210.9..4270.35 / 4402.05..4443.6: 1.10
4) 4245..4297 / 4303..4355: 0.94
